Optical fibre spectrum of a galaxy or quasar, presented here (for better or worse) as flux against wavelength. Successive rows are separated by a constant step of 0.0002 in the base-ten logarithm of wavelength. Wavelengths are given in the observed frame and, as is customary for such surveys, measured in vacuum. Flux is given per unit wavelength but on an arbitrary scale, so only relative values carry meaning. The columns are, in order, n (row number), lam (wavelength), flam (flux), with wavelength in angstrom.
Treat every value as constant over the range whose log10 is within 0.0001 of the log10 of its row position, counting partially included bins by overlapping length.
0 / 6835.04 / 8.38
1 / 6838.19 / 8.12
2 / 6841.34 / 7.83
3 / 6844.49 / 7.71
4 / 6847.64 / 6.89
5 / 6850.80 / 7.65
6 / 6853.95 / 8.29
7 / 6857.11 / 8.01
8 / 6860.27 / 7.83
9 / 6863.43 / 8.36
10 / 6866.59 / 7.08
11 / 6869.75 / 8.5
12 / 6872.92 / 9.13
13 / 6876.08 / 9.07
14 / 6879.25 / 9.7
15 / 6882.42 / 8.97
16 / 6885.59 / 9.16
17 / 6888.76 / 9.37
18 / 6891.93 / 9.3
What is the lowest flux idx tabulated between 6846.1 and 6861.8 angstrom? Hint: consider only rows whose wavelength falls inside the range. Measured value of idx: 6.89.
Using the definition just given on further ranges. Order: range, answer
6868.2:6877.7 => 8.5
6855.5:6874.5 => 7.08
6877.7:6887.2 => 8.97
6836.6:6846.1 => 7.71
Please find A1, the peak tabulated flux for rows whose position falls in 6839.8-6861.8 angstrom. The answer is 8.29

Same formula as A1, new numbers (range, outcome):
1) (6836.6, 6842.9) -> 8.12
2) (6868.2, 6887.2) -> 9.7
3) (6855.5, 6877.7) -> 9.13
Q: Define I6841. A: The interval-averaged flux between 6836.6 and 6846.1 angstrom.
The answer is 7.89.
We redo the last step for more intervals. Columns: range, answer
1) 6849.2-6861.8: 7.94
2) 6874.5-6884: 9.25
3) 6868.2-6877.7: 8.9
